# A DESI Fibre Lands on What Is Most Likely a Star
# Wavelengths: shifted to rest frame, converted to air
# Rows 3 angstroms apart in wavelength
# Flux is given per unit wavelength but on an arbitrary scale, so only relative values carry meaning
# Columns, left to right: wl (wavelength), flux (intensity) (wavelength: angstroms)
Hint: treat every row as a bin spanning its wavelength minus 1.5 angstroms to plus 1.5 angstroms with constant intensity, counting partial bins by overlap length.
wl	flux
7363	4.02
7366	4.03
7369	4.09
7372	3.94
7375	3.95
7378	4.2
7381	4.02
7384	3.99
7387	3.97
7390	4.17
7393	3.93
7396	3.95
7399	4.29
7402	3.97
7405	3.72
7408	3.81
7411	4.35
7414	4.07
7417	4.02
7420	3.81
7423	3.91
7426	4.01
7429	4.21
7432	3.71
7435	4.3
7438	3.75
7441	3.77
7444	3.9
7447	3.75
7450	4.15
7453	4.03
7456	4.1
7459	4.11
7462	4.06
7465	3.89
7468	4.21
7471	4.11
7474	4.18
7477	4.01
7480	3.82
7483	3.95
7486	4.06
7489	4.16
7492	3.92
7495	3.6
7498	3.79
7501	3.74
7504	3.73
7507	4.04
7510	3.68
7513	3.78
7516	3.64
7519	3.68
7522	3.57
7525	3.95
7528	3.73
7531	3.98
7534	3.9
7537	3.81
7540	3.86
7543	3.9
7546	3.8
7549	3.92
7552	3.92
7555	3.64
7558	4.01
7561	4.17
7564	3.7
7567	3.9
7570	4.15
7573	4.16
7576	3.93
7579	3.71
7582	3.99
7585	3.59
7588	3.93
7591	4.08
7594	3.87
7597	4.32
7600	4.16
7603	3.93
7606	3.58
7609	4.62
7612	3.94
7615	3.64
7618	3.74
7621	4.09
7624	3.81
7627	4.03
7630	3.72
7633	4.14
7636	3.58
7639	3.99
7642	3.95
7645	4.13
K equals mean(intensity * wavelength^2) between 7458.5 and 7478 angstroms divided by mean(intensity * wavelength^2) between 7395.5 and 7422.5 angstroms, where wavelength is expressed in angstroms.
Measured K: 1.0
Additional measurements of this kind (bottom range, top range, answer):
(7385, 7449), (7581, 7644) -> 1.04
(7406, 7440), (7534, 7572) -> 1.01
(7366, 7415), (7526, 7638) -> 1.02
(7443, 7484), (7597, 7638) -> 1.02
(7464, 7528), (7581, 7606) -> 1.05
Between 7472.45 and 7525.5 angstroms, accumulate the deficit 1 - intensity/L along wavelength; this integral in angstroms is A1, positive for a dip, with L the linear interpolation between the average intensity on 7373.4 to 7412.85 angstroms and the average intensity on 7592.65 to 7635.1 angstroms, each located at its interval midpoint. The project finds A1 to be 2.0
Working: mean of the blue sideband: 4.02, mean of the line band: 3.85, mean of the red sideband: 3.97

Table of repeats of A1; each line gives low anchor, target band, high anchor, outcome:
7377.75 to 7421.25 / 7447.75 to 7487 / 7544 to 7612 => -0.5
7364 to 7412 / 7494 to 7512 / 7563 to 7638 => 0.9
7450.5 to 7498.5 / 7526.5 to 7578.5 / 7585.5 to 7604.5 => 1.4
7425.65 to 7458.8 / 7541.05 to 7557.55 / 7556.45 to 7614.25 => 0.5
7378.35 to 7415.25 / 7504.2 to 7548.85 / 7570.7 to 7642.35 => 1.8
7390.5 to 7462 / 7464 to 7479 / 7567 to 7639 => -0.4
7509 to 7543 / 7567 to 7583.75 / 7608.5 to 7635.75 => -0.5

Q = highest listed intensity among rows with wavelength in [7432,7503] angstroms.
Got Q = 4.3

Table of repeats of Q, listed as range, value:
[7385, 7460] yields 4.35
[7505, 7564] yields 4.17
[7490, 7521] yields 4.04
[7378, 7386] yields 4.2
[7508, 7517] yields 3.78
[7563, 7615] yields 4.62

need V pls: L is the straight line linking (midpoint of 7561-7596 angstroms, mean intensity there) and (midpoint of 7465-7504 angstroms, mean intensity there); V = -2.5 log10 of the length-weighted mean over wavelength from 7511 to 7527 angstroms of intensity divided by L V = 0.06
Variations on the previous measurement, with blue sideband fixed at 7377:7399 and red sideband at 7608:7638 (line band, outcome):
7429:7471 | 0.006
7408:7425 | 0.005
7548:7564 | 0.013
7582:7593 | 0.016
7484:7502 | 0.029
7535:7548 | 0.032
